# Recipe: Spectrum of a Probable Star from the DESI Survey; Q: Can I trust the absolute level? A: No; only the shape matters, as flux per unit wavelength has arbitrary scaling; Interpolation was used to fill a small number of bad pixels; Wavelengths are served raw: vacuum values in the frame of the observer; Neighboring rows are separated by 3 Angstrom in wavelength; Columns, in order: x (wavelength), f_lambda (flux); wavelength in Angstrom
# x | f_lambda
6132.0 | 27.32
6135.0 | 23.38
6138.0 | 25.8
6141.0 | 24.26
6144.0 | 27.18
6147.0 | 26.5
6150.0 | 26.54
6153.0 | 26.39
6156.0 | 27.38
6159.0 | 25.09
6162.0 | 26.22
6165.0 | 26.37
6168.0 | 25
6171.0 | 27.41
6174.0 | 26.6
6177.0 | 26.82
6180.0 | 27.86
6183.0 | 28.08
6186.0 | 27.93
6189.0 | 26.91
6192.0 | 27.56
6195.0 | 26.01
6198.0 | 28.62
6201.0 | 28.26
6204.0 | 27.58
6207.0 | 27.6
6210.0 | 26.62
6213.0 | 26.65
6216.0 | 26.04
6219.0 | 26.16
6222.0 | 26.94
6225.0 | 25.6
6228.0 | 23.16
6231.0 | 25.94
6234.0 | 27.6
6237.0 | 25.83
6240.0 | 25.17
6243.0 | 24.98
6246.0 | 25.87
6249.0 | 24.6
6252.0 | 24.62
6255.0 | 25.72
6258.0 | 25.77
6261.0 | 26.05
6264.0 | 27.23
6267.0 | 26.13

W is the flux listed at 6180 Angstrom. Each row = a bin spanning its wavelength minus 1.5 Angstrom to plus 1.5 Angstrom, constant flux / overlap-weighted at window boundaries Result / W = 27.86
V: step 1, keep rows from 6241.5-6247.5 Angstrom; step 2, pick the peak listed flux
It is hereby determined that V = 25.87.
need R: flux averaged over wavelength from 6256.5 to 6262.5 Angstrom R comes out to 25.9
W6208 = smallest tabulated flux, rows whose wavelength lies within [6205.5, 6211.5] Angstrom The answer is 26.62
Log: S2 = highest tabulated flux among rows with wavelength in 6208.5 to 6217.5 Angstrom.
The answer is 26.65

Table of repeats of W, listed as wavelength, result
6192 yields 27.56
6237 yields 25.83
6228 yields 23.16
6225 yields 25.6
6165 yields 26.37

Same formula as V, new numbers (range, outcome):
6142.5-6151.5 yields 27.18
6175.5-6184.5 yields 28.08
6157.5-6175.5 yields 27.41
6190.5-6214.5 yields 28.62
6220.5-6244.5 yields 27.6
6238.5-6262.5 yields 26.05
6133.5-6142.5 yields 25.8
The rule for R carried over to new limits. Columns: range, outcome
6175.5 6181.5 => 27.3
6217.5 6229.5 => 25.5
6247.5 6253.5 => 24.6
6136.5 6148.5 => 25.9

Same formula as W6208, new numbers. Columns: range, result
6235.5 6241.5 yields 25.17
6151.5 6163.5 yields 25.09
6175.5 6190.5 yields 26.82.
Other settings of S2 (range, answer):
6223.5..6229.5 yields 25.6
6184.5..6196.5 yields 27.93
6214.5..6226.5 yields 26.94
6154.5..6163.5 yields 27.38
